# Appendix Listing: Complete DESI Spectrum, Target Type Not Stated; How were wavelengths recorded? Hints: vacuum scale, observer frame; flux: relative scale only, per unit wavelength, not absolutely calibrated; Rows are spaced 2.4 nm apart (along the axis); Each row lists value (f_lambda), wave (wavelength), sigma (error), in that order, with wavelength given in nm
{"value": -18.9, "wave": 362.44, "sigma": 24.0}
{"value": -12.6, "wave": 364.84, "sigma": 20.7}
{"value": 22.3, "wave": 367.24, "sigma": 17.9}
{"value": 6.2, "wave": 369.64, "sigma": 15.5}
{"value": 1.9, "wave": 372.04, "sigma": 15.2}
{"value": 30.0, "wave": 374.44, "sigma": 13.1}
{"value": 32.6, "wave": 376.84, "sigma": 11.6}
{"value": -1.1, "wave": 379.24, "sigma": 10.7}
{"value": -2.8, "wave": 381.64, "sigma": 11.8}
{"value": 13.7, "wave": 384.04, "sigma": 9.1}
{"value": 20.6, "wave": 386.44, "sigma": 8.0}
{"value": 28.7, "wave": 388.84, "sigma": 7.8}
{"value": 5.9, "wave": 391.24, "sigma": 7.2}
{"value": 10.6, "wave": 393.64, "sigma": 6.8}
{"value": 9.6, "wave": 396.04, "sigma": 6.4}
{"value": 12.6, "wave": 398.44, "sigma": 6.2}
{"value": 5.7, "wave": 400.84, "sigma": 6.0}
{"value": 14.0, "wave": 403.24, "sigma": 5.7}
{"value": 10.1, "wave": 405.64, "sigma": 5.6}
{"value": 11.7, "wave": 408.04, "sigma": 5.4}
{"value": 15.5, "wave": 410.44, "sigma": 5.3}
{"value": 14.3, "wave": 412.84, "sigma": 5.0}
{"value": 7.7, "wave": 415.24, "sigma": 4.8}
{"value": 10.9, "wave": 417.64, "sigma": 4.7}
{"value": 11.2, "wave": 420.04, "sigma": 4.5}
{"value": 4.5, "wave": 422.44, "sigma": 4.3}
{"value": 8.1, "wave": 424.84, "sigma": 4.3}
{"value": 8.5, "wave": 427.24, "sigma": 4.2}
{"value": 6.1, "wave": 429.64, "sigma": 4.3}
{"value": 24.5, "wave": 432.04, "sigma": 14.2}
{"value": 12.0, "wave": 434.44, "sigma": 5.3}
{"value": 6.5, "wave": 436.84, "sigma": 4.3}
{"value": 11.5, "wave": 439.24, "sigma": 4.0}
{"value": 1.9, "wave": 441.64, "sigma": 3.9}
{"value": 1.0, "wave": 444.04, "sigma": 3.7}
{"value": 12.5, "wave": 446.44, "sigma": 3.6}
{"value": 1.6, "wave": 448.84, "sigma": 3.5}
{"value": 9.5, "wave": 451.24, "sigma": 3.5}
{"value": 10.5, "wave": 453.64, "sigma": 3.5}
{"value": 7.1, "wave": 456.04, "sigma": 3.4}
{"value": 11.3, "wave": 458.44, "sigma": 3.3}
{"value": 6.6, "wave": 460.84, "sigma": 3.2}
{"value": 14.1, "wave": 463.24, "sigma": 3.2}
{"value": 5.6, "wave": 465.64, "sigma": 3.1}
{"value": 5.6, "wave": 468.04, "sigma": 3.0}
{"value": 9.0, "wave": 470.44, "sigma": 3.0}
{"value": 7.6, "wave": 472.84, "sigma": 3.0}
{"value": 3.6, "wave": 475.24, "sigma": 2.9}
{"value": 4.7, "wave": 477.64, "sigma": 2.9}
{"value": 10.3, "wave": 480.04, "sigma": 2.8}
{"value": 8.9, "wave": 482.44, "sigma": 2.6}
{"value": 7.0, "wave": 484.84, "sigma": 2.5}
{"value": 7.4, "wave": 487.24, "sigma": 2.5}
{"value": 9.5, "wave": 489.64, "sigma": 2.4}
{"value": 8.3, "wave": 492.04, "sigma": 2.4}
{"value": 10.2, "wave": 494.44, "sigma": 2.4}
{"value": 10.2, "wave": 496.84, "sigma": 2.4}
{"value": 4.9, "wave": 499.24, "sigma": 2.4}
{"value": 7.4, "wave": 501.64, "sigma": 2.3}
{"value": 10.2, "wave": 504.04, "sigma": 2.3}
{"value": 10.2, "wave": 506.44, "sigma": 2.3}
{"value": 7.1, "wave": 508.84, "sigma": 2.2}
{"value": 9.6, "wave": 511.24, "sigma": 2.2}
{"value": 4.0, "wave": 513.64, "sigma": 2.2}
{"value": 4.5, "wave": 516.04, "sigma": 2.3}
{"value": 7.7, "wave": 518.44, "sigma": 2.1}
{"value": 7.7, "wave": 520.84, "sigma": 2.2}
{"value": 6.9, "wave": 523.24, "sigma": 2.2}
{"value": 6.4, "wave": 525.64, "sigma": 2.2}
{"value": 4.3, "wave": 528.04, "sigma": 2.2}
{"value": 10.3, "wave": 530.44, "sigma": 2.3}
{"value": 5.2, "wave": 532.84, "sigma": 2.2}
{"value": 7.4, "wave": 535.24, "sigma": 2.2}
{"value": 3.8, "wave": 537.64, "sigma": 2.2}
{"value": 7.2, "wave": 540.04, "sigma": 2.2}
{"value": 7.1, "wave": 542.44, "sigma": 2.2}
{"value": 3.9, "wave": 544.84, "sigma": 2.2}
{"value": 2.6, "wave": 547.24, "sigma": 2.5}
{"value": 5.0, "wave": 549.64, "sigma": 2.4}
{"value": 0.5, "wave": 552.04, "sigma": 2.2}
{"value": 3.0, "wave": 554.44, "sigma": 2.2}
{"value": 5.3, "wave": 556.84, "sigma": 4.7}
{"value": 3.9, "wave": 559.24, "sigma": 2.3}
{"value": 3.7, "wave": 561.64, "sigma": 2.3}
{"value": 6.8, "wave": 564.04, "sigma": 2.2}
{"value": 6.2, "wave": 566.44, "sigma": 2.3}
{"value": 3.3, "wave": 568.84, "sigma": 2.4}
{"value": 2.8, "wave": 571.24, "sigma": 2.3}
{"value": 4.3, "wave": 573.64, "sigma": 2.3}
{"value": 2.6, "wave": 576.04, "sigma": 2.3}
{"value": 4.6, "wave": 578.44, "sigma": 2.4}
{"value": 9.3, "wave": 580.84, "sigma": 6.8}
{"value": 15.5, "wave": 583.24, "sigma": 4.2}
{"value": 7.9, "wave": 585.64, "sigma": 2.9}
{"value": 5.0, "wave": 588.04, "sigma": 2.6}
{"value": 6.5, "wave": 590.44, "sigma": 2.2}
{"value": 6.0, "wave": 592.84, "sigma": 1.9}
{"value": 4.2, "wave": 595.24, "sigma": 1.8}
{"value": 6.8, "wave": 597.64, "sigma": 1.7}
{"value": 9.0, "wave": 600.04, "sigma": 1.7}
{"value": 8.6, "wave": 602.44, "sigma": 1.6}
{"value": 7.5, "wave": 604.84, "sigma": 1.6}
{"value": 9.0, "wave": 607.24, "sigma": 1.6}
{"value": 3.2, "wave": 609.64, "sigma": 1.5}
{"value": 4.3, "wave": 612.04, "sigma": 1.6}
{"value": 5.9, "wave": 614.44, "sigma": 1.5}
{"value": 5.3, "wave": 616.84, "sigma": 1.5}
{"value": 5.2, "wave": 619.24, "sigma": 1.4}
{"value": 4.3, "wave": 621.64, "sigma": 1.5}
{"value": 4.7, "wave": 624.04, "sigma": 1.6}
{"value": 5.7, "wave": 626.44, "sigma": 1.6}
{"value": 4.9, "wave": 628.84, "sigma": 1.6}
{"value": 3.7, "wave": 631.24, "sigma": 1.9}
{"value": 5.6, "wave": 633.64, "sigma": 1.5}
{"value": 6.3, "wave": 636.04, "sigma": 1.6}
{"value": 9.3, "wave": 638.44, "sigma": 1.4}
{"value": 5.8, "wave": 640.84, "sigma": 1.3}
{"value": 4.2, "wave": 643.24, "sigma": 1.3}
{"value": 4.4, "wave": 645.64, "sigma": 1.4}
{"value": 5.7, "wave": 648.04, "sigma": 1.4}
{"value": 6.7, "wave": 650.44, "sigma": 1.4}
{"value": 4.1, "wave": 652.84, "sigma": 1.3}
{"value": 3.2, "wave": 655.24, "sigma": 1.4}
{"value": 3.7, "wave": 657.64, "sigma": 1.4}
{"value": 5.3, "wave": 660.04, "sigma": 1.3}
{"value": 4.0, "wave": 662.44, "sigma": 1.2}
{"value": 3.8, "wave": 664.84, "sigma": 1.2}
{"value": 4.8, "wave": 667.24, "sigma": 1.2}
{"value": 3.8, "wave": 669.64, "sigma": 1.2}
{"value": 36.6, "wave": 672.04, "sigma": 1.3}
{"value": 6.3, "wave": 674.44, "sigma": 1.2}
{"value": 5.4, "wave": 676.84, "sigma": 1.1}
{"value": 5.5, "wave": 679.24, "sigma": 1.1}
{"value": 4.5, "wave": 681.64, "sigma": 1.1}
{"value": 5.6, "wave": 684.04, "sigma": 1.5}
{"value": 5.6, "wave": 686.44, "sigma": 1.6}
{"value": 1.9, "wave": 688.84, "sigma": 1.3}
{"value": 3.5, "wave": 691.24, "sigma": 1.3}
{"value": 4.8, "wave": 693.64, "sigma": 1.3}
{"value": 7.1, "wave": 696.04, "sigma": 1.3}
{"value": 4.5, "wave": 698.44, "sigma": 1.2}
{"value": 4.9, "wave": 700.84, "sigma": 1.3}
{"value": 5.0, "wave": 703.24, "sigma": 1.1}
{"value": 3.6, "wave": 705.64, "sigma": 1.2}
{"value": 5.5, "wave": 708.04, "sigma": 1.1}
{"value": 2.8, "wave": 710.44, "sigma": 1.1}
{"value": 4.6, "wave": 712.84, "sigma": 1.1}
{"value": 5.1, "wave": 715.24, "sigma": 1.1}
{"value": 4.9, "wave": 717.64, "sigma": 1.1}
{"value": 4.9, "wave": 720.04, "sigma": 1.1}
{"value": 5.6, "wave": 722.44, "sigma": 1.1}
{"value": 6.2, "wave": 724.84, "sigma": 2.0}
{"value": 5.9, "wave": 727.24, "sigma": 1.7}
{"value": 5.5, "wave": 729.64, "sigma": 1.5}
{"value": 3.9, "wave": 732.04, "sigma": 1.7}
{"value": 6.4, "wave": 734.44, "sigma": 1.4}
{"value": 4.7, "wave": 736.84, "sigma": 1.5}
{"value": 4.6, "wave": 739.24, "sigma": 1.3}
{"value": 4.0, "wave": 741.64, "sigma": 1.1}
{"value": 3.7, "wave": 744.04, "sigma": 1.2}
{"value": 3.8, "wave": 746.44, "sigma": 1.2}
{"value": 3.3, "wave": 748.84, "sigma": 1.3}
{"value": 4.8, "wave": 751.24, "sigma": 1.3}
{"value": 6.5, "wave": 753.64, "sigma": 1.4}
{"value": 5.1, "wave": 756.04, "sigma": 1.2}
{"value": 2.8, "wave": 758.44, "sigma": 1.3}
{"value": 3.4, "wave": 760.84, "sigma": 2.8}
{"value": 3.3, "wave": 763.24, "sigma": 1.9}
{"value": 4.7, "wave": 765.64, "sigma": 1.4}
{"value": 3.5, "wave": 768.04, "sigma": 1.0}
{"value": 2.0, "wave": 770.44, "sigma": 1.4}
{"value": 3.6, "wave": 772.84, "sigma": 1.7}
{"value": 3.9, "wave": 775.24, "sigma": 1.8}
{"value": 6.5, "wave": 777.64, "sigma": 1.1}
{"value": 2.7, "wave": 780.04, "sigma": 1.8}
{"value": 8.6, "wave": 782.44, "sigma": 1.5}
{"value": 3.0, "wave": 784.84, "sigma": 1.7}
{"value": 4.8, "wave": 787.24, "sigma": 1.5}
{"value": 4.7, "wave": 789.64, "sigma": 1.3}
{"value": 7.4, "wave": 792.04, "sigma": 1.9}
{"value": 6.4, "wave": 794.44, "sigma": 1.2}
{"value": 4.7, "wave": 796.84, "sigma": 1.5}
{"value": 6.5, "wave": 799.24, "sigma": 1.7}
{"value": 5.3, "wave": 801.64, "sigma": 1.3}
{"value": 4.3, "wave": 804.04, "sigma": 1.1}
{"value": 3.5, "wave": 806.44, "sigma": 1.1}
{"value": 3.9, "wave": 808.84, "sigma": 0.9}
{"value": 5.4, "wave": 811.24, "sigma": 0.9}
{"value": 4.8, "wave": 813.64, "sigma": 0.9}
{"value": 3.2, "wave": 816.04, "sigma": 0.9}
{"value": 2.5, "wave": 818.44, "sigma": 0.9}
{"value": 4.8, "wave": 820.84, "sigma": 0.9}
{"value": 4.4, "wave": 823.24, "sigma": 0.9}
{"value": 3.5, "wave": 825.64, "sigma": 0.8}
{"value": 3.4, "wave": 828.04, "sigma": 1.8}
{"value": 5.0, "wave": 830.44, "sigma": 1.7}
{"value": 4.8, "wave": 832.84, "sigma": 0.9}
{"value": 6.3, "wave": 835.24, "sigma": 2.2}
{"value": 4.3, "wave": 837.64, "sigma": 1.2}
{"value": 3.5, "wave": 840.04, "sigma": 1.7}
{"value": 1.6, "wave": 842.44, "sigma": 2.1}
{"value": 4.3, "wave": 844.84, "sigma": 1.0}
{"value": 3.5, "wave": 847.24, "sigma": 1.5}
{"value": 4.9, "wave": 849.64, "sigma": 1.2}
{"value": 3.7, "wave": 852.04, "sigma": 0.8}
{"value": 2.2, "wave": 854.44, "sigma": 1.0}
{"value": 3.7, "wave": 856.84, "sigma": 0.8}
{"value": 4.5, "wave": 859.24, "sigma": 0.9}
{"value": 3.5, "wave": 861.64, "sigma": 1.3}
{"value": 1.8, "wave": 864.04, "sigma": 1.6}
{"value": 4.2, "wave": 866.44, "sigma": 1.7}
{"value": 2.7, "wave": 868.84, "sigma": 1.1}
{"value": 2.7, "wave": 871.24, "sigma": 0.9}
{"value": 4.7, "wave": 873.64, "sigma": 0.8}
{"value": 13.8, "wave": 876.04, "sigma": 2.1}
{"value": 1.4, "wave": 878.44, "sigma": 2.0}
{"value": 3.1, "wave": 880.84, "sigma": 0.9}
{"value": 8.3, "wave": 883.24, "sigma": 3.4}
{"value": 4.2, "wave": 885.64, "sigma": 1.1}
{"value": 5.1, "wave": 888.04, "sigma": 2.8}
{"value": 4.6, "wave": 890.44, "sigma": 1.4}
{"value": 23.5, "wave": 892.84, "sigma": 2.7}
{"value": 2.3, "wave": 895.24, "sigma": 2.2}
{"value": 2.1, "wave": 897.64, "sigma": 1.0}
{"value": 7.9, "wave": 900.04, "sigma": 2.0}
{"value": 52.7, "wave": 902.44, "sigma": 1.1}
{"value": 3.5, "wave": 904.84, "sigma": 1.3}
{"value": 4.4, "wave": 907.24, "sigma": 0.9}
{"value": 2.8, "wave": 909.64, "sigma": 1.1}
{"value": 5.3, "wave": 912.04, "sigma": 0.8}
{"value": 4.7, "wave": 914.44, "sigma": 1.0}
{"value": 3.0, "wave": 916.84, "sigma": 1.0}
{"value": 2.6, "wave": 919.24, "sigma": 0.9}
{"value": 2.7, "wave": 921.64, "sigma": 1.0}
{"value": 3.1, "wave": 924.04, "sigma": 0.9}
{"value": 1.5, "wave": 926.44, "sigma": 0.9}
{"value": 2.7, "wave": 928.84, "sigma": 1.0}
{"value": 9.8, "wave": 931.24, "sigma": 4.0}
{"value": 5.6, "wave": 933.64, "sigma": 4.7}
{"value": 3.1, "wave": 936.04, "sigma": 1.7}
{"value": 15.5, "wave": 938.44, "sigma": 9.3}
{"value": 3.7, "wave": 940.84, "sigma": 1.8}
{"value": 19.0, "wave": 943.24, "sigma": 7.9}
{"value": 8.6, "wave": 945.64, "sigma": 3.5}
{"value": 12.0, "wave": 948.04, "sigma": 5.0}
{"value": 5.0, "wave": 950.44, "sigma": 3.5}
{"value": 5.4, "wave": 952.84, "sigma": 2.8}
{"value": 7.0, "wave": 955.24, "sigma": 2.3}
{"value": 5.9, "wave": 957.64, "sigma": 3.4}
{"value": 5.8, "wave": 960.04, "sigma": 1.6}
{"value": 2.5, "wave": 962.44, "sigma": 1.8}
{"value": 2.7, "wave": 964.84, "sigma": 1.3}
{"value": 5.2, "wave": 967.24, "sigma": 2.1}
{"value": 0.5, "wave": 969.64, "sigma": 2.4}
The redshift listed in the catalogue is 0.802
